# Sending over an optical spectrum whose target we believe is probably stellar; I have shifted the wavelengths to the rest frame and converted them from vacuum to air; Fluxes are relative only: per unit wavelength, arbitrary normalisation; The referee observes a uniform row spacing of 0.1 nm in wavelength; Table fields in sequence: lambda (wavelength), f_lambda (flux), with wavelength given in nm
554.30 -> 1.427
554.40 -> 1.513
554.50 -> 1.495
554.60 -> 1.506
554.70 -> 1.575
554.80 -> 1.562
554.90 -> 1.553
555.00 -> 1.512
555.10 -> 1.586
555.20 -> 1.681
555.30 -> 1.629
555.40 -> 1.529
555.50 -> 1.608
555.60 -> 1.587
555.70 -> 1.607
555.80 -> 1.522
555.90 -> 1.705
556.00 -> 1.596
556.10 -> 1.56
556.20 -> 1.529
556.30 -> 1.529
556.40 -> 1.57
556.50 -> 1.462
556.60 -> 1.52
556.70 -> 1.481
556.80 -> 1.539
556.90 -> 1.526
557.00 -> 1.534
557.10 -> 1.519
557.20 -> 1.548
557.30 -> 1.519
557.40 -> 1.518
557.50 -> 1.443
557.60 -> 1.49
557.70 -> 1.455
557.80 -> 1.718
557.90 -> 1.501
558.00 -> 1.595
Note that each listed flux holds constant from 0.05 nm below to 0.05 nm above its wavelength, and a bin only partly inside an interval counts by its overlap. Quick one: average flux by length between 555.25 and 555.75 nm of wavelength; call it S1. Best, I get 1.59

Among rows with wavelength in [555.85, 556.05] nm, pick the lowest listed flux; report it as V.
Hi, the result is 1.596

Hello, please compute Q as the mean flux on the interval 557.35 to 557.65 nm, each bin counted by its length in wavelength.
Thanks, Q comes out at 1.48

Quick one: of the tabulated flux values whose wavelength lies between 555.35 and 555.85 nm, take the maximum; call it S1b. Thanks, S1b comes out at 1.608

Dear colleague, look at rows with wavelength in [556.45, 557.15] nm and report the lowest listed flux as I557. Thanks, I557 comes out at 1.462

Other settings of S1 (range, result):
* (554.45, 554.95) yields 1.54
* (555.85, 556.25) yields 1.6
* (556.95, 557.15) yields 1.53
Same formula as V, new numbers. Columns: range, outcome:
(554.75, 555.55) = 1.512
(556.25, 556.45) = 1.529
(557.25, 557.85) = 1.443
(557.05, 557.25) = 1.519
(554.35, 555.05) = 1.495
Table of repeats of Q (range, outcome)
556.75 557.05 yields 1.53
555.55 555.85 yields 1.57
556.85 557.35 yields 1.53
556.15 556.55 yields 1.52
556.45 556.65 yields 1.49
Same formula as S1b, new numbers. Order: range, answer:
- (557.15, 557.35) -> 1.548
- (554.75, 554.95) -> 1.562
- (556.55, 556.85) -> 1.539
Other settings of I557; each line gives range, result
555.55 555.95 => 1.522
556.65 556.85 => 1.481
